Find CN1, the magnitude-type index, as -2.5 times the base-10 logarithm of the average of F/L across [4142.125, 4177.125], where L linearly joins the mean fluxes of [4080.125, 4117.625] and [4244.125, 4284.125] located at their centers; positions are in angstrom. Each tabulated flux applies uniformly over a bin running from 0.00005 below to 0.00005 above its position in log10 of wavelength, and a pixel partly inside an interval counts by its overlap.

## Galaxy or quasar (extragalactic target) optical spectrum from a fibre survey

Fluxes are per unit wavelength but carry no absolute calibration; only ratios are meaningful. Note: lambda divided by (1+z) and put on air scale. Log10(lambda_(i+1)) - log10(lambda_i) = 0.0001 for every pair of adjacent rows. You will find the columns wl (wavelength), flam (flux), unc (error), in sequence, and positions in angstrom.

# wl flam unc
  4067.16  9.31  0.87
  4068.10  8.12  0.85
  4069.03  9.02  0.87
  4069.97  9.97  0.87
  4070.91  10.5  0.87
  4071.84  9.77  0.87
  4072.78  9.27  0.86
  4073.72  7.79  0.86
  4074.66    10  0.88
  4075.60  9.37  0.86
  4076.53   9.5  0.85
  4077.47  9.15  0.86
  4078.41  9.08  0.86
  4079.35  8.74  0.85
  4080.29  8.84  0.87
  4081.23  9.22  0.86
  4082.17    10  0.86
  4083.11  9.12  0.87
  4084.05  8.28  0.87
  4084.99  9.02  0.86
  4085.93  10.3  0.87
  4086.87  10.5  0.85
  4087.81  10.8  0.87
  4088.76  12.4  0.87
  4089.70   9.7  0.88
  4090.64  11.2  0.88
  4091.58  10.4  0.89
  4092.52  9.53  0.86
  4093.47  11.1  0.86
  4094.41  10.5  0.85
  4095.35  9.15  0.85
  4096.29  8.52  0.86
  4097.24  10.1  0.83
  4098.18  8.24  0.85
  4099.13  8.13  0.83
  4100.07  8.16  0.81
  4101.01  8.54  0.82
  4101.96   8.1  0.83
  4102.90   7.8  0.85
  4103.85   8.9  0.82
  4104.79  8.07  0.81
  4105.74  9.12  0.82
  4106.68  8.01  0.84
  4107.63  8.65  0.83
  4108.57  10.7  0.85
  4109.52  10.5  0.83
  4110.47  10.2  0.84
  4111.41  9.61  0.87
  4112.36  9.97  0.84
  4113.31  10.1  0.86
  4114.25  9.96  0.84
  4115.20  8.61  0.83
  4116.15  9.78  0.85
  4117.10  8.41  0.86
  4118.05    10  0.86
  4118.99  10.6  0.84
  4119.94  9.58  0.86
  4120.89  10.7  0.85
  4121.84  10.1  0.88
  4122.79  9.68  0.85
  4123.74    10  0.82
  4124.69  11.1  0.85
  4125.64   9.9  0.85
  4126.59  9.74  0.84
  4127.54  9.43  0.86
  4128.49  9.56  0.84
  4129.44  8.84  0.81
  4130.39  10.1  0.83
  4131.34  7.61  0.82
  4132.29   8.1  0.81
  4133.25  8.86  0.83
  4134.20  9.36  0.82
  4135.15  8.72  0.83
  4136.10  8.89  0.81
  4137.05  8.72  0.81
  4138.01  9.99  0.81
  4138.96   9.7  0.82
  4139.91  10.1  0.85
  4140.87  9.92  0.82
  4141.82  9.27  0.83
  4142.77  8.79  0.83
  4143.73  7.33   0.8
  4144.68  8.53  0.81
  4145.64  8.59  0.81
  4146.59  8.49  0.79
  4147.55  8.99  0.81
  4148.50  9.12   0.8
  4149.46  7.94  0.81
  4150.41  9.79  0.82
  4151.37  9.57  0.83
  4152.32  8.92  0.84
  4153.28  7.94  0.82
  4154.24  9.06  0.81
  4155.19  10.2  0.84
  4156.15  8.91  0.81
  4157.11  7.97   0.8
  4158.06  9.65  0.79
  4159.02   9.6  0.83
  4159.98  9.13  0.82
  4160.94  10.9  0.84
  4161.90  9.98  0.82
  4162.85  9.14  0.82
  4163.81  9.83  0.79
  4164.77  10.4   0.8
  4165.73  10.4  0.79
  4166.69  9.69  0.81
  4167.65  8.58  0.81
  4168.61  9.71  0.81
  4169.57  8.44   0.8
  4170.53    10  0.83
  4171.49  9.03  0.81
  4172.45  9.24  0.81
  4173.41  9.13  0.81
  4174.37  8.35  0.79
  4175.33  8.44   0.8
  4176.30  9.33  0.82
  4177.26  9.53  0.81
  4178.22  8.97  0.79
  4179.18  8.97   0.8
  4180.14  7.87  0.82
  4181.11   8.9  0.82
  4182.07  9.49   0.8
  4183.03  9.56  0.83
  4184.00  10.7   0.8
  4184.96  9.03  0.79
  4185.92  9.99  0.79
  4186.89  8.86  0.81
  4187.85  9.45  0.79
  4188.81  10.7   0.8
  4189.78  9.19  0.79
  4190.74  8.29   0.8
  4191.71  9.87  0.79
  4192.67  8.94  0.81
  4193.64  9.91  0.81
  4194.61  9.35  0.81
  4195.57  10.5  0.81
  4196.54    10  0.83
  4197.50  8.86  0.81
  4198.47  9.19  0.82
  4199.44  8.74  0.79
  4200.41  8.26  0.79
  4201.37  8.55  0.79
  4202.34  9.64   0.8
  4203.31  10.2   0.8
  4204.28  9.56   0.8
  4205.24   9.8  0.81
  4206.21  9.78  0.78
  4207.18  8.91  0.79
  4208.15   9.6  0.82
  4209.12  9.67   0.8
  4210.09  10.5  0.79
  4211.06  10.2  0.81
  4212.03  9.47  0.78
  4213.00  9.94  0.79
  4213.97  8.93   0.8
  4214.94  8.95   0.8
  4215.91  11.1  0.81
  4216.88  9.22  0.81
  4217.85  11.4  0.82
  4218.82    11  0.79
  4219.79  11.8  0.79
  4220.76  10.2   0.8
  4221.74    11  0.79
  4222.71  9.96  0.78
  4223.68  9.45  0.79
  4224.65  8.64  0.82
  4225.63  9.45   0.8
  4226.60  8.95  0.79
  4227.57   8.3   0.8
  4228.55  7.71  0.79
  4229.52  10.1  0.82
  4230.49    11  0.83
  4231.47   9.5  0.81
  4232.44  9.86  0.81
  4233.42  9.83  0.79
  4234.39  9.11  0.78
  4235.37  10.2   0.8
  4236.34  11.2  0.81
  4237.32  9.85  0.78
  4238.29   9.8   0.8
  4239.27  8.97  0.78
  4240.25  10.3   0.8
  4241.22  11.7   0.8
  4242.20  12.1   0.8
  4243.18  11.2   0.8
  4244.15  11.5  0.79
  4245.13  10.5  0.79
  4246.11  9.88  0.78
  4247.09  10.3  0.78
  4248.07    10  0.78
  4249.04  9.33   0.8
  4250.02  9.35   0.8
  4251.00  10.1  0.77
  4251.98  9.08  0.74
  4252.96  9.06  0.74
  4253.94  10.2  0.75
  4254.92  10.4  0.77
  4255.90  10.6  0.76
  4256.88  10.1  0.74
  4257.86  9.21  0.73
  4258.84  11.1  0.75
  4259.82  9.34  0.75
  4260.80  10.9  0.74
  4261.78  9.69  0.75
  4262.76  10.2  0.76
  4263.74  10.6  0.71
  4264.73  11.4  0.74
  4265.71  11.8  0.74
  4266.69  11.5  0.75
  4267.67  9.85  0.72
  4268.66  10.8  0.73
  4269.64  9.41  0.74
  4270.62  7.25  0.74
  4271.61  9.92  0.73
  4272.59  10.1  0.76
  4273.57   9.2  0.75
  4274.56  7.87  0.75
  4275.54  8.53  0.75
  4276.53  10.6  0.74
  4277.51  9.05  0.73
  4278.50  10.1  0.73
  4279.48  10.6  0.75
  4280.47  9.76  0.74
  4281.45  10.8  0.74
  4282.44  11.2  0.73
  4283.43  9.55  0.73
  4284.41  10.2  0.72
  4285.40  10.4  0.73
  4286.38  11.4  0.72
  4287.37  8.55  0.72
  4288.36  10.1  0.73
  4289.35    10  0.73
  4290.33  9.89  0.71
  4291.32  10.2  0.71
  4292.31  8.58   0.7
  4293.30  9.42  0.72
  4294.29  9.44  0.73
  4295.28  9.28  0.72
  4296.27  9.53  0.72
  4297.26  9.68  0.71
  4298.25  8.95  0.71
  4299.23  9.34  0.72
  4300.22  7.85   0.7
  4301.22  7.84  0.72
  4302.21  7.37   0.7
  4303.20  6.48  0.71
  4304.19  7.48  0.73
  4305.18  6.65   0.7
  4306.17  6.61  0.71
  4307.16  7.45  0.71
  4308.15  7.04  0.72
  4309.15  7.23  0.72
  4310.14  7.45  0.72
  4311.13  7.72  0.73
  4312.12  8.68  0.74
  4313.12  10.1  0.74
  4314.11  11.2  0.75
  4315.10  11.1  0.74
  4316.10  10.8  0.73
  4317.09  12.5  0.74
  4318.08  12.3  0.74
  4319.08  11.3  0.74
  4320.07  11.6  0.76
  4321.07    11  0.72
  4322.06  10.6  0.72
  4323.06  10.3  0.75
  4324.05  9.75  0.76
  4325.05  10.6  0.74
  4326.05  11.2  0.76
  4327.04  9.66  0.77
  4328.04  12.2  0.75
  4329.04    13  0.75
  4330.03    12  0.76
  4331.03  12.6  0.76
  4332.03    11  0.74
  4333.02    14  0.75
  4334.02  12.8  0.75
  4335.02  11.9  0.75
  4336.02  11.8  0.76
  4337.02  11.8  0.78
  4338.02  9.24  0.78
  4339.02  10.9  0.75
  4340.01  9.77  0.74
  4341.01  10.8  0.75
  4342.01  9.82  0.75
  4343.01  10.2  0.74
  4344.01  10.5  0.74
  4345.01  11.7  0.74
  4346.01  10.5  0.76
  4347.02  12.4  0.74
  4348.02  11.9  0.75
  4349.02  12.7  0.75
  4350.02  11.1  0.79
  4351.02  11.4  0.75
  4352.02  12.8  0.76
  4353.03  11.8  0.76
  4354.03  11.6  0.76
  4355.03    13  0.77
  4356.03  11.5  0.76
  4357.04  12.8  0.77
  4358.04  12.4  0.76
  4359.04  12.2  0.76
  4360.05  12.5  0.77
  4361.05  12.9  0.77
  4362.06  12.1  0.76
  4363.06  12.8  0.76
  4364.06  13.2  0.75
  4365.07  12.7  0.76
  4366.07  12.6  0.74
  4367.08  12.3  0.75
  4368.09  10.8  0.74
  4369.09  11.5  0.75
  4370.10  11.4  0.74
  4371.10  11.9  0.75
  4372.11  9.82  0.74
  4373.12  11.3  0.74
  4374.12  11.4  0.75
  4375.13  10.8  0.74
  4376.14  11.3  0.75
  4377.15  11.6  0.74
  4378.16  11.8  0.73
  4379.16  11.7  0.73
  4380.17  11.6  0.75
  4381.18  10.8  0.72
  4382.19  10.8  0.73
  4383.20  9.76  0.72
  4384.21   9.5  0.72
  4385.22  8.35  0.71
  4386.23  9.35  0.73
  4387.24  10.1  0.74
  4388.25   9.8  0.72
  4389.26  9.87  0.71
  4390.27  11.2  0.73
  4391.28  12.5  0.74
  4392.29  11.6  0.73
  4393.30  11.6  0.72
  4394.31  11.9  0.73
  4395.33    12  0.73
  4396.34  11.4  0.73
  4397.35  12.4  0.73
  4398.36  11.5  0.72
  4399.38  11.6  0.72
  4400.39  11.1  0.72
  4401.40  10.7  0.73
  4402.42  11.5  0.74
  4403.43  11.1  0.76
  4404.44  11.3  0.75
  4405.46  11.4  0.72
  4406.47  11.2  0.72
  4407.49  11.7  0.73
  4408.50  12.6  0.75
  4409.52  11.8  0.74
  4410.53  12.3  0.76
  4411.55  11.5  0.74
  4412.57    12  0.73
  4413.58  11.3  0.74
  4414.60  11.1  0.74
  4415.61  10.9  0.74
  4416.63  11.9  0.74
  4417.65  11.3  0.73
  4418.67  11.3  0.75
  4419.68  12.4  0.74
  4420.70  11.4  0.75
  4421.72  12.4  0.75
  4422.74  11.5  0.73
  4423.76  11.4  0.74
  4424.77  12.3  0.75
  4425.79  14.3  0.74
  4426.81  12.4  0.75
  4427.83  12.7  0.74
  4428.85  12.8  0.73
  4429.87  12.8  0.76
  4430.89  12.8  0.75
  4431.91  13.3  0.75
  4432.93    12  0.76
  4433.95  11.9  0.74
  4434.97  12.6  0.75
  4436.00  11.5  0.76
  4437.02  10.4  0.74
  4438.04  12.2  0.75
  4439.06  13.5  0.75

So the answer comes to 0.06 mag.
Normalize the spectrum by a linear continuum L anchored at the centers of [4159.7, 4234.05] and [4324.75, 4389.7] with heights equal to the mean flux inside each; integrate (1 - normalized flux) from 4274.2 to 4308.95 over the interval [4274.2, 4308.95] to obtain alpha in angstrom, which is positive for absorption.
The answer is 5.1 angstrom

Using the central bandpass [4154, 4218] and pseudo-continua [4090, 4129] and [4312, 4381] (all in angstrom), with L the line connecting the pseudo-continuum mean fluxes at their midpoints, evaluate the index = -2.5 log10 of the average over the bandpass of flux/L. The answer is 0.08 mag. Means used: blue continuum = 9.52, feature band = 9.45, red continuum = 11.5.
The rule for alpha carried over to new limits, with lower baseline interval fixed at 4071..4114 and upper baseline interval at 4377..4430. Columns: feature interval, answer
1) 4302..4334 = 2.6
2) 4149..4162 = 0.8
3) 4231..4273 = 1.2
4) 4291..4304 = 2.5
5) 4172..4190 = 1.4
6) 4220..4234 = 0.9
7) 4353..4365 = -1.4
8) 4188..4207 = 1.3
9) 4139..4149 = 0.8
